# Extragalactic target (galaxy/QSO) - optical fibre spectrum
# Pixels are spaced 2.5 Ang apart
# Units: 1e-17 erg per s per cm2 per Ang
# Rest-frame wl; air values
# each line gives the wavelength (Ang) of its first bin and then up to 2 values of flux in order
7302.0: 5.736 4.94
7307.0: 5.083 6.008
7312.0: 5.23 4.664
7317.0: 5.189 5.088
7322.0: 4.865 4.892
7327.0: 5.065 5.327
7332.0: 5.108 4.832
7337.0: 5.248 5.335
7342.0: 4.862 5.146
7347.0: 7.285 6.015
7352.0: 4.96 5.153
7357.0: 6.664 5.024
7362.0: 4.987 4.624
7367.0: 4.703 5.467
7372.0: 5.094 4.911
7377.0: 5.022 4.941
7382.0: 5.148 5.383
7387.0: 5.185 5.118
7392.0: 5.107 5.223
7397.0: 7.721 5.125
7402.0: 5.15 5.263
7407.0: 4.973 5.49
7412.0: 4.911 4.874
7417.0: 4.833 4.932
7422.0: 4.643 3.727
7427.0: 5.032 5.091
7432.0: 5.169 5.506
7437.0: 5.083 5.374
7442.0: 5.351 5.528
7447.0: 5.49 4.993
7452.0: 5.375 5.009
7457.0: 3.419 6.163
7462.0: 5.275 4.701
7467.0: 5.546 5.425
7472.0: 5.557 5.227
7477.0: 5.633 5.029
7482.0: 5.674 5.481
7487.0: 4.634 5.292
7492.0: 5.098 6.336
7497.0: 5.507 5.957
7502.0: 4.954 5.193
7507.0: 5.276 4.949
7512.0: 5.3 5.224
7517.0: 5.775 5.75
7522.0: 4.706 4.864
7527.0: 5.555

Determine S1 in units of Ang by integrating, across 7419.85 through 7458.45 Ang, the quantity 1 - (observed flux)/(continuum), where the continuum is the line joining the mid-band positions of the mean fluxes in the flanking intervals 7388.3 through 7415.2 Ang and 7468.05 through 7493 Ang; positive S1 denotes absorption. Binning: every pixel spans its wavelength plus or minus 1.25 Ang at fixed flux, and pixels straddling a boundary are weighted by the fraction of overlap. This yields 2.53 Ang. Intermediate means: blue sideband 5.37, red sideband 5.31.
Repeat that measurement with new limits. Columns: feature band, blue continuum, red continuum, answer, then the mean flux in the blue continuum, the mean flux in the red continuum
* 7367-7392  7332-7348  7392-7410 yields 1.68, 5.4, 5.53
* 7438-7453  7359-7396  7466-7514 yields -0.26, 5.08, 5.37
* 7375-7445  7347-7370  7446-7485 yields 2.00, 5.39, 5.24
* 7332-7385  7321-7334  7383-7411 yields -0.63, 5.04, 5.42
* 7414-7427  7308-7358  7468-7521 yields 1.79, 5.34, 5.39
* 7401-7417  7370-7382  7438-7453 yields 0.30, 5.04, 5.35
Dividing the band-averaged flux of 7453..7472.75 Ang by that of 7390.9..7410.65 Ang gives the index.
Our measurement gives 0.9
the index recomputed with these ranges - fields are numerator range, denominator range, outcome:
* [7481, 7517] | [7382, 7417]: 1.01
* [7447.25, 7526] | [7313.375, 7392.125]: 1.01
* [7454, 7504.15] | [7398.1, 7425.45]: 1.07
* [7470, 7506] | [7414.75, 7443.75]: 1.08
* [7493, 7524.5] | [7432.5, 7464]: 1.04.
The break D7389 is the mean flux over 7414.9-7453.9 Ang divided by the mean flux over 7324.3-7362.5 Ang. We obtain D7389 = 0.94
